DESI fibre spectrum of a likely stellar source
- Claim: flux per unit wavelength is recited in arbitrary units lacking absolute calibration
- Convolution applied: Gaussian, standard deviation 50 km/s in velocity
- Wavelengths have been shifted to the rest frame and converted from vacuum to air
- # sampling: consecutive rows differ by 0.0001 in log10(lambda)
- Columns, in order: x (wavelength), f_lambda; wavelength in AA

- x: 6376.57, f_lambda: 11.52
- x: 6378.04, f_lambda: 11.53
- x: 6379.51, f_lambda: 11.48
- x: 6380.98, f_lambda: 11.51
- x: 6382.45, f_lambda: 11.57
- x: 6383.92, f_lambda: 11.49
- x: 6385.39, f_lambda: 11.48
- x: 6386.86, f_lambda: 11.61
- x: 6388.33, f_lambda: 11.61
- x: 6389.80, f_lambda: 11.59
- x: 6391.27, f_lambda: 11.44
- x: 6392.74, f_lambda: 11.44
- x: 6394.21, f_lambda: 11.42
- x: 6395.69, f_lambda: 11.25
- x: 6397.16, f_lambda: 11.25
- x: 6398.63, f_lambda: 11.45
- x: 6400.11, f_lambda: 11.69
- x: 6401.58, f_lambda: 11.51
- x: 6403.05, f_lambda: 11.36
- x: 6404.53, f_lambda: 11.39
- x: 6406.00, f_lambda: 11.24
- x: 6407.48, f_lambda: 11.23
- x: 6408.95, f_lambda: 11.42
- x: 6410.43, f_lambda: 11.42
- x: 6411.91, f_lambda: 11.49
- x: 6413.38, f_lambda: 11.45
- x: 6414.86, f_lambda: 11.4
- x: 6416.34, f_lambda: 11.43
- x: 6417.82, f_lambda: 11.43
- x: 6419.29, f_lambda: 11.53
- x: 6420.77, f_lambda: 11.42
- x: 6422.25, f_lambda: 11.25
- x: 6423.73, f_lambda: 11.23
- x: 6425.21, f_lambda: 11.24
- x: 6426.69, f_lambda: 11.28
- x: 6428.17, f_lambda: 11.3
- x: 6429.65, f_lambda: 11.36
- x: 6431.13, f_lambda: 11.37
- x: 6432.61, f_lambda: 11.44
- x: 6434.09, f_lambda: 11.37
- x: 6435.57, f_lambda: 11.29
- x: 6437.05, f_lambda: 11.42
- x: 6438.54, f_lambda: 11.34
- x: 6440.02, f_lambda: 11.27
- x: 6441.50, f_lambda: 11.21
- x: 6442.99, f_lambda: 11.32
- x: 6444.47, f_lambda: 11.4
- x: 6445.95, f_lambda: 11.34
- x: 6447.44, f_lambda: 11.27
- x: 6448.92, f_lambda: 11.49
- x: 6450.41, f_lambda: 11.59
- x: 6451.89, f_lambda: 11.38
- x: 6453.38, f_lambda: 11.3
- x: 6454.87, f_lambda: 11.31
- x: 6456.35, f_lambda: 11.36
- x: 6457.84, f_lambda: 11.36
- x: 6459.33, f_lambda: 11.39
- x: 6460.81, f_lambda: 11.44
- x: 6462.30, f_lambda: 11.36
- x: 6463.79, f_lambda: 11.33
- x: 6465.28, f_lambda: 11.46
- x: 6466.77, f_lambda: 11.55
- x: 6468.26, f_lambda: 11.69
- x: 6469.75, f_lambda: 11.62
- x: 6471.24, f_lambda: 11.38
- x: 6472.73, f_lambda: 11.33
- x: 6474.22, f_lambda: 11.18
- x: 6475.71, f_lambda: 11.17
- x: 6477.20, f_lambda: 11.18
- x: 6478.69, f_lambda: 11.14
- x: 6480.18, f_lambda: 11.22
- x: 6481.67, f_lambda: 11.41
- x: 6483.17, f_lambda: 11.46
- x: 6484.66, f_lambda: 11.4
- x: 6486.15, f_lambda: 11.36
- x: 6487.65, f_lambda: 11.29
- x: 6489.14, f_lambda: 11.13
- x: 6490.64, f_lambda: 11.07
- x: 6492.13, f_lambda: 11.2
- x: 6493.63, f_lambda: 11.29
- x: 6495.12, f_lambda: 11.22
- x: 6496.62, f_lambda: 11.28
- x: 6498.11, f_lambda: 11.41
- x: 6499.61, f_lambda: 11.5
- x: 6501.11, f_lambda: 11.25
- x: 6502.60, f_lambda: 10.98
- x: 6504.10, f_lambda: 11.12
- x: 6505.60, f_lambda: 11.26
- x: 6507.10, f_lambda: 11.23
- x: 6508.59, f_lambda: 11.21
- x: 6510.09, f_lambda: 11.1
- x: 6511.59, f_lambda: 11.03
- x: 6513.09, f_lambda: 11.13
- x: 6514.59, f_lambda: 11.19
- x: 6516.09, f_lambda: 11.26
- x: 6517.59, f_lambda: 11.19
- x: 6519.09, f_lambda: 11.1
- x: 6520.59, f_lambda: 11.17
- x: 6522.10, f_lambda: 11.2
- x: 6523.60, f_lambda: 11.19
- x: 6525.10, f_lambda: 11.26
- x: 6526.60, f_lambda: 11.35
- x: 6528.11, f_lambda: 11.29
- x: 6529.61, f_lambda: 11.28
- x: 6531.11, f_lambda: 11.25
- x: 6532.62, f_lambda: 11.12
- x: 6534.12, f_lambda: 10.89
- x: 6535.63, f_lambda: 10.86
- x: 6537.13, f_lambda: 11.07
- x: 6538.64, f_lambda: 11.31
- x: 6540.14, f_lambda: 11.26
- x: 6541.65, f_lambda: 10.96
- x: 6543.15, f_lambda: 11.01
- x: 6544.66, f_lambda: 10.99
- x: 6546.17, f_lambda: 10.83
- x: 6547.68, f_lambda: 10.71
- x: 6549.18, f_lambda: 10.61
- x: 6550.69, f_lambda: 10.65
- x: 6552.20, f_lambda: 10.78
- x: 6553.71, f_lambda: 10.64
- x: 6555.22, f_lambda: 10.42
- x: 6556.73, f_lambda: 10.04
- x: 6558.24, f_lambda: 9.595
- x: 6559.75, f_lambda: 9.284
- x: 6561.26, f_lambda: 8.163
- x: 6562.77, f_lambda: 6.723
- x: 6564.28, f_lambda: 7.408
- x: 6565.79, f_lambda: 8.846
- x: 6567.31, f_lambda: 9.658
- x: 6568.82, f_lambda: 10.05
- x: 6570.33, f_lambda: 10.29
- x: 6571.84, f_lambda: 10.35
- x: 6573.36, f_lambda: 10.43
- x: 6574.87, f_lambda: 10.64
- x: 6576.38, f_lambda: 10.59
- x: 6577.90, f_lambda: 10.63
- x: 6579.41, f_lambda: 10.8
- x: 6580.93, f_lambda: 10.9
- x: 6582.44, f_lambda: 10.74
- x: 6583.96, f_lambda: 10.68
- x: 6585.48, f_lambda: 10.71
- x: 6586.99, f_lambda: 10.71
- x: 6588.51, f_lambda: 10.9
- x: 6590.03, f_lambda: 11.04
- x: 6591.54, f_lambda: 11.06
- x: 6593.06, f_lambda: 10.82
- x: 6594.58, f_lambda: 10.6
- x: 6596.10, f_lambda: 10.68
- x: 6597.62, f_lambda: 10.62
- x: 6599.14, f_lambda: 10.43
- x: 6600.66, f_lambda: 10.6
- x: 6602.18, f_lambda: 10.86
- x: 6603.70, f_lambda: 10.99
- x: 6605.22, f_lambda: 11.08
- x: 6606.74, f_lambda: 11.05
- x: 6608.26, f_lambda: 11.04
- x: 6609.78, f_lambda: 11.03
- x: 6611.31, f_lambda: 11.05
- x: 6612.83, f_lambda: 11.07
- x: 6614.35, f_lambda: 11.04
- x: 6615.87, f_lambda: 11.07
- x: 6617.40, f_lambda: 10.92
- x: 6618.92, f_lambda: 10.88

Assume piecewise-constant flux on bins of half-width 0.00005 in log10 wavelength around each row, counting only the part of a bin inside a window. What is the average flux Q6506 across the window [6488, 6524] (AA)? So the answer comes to 11.2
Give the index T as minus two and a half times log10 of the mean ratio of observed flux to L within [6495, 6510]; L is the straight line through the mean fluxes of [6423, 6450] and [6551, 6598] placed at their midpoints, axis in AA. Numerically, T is -0.05 mag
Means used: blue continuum 11.3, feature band 11.2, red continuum 10.2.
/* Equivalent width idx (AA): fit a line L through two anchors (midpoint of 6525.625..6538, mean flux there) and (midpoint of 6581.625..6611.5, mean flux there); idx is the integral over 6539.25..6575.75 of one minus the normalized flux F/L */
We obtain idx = 3.31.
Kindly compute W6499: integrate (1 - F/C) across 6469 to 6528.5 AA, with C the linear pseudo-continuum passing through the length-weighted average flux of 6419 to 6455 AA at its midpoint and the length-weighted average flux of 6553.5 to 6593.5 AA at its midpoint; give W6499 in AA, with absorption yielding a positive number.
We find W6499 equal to -2.6 AA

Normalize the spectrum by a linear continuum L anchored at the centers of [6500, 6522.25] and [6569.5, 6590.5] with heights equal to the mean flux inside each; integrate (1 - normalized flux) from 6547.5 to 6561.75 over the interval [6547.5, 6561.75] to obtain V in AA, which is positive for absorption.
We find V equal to 1.0 AA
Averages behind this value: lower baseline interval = 11.2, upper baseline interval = 10.7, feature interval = 10.1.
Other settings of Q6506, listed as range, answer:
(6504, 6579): 10.6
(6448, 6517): 11.3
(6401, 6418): 11.4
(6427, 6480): 11.4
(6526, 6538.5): 11.1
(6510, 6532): 11.2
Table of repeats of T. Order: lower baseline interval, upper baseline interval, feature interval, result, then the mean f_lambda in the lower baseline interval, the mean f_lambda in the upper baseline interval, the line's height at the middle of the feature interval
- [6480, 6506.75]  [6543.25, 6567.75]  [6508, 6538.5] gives -0.063 mag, 11.3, 9.74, 10.5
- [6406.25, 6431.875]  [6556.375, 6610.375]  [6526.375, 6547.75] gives -0.050 mag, 11.4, 10.3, 10.6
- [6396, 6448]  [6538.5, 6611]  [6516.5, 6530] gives -0.048 mag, 11.4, 10.4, 10.7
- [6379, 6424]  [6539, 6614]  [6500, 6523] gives -0.035 mag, 11.4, 10.4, 10.8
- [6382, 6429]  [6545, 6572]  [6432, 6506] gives -0.061 mag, 11.4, 9.73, 10.7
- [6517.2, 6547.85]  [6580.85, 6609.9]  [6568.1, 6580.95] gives 0.042 mag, 11.1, 10.8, 10.9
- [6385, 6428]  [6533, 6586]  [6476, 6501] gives -0.047 mag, 11.4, 10.3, 10.8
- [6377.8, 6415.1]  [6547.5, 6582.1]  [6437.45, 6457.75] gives -0.035 mag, 11.5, 9.92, 11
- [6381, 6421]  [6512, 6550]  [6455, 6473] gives -0.015 mag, 11.4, 11.1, 11.3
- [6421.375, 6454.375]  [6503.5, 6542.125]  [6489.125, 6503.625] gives -0.002 mag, 11.3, 11.2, 11.2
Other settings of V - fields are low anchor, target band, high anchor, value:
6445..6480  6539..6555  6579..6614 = 0.3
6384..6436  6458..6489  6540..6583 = -1.4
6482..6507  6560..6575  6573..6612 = 2.4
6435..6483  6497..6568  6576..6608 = 2.4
